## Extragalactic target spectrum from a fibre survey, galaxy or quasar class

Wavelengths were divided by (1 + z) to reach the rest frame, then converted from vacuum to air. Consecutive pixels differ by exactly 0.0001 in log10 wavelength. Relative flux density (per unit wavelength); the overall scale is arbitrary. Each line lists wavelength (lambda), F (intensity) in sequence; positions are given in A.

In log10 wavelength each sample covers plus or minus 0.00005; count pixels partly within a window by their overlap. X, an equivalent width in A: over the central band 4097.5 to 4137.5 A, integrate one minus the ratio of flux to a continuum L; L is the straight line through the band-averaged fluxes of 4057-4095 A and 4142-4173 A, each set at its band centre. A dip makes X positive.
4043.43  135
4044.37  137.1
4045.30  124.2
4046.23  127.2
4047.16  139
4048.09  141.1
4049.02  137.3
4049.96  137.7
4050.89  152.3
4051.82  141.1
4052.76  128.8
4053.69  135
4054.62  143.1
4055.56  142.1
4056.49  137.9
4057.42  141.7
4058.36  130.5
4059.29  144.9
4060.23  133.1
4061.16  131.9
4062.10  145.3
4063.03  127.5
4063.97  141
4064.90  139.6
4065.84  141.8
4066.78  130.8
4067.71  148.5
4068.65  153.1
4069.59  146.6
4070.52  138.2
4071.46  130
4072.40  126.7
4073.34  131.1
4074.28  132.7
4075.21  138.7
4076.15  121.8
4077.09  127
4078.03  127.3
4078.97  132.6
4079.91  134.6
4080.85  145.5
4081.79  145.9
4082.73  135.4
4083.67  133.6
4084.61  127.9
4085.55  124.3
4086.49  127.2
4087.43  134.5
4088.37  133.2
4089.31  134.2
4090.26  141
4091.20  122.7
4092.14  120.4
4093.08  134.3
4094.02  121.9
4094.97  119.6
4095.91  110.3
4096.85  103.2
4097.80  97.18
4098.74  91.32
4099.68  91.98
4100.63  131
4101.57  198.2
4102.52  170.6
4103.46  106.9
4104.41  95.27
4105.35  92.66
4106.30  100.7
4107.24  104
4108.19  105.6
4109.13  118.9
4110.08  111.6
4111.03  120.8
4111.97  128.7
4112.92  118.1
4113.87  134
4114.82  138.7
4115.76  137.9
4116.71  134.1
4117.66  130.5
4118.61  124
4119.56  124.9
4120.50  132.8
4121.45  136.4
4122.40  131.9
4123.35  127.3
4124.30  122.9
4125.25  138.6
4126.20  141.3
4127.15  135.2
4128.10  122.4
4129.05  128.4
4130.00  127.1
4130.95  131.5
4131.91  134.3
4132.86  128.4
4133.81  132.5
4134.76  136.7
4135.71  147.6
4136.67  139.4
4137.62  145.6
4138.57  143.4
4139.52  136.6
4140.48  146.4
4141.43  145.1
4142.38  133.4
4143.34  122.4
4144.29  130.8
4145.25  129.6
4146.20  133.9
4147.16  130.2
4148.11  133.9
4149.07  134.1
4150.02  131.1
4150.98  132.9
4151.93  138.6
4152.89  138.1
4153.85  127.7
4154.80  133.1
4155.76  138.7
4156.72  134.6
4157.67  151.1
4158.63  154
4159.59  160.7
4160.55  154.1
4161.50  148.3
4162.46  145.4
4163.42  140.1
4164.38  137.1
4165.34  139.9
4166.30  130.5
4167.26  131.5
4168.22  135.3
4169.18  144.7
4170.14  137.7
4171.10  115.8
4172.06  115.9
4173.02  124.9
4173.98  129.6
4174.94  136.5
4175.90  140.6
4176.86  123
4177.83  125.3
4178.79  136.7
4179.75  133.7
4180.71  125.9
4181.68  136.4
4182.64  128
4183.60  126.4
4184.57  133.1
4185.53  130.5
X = 2.6 A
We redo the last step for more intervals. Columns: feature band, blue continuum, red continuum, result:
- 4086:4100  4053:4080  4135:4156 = 1.8 A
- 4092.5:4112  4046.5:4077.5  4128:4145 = 2.8 A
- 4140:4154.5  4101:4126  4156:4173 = 0.1 A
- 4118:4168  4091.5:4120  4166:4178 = -4.0 A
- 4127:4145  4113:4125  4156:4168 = 0.1 A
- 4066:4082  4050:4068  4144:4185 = 0.3 A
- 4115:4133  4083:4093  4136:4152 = 0.3 A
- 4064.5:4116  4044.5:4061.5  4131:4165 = 3.9 A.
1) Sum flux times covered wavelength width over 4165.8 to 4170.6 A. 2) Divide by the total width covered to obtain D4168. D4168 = 136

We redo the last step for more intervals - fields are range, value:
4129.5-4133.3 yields 130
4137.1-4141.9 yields 144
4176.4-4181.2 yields 129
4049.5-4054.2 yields 139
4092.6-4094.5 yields 128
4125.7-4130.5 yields 131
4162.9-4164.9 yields 139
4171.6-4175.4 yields 127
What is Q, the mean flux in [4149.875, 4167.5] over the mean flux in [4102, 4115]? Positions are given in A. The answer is 1.2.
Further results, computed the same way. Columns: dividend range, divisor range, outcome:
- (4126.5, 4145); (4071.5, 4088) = 1.02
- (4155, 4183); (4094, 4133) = 1.10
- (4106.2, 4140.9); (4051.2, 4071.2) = 0.93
